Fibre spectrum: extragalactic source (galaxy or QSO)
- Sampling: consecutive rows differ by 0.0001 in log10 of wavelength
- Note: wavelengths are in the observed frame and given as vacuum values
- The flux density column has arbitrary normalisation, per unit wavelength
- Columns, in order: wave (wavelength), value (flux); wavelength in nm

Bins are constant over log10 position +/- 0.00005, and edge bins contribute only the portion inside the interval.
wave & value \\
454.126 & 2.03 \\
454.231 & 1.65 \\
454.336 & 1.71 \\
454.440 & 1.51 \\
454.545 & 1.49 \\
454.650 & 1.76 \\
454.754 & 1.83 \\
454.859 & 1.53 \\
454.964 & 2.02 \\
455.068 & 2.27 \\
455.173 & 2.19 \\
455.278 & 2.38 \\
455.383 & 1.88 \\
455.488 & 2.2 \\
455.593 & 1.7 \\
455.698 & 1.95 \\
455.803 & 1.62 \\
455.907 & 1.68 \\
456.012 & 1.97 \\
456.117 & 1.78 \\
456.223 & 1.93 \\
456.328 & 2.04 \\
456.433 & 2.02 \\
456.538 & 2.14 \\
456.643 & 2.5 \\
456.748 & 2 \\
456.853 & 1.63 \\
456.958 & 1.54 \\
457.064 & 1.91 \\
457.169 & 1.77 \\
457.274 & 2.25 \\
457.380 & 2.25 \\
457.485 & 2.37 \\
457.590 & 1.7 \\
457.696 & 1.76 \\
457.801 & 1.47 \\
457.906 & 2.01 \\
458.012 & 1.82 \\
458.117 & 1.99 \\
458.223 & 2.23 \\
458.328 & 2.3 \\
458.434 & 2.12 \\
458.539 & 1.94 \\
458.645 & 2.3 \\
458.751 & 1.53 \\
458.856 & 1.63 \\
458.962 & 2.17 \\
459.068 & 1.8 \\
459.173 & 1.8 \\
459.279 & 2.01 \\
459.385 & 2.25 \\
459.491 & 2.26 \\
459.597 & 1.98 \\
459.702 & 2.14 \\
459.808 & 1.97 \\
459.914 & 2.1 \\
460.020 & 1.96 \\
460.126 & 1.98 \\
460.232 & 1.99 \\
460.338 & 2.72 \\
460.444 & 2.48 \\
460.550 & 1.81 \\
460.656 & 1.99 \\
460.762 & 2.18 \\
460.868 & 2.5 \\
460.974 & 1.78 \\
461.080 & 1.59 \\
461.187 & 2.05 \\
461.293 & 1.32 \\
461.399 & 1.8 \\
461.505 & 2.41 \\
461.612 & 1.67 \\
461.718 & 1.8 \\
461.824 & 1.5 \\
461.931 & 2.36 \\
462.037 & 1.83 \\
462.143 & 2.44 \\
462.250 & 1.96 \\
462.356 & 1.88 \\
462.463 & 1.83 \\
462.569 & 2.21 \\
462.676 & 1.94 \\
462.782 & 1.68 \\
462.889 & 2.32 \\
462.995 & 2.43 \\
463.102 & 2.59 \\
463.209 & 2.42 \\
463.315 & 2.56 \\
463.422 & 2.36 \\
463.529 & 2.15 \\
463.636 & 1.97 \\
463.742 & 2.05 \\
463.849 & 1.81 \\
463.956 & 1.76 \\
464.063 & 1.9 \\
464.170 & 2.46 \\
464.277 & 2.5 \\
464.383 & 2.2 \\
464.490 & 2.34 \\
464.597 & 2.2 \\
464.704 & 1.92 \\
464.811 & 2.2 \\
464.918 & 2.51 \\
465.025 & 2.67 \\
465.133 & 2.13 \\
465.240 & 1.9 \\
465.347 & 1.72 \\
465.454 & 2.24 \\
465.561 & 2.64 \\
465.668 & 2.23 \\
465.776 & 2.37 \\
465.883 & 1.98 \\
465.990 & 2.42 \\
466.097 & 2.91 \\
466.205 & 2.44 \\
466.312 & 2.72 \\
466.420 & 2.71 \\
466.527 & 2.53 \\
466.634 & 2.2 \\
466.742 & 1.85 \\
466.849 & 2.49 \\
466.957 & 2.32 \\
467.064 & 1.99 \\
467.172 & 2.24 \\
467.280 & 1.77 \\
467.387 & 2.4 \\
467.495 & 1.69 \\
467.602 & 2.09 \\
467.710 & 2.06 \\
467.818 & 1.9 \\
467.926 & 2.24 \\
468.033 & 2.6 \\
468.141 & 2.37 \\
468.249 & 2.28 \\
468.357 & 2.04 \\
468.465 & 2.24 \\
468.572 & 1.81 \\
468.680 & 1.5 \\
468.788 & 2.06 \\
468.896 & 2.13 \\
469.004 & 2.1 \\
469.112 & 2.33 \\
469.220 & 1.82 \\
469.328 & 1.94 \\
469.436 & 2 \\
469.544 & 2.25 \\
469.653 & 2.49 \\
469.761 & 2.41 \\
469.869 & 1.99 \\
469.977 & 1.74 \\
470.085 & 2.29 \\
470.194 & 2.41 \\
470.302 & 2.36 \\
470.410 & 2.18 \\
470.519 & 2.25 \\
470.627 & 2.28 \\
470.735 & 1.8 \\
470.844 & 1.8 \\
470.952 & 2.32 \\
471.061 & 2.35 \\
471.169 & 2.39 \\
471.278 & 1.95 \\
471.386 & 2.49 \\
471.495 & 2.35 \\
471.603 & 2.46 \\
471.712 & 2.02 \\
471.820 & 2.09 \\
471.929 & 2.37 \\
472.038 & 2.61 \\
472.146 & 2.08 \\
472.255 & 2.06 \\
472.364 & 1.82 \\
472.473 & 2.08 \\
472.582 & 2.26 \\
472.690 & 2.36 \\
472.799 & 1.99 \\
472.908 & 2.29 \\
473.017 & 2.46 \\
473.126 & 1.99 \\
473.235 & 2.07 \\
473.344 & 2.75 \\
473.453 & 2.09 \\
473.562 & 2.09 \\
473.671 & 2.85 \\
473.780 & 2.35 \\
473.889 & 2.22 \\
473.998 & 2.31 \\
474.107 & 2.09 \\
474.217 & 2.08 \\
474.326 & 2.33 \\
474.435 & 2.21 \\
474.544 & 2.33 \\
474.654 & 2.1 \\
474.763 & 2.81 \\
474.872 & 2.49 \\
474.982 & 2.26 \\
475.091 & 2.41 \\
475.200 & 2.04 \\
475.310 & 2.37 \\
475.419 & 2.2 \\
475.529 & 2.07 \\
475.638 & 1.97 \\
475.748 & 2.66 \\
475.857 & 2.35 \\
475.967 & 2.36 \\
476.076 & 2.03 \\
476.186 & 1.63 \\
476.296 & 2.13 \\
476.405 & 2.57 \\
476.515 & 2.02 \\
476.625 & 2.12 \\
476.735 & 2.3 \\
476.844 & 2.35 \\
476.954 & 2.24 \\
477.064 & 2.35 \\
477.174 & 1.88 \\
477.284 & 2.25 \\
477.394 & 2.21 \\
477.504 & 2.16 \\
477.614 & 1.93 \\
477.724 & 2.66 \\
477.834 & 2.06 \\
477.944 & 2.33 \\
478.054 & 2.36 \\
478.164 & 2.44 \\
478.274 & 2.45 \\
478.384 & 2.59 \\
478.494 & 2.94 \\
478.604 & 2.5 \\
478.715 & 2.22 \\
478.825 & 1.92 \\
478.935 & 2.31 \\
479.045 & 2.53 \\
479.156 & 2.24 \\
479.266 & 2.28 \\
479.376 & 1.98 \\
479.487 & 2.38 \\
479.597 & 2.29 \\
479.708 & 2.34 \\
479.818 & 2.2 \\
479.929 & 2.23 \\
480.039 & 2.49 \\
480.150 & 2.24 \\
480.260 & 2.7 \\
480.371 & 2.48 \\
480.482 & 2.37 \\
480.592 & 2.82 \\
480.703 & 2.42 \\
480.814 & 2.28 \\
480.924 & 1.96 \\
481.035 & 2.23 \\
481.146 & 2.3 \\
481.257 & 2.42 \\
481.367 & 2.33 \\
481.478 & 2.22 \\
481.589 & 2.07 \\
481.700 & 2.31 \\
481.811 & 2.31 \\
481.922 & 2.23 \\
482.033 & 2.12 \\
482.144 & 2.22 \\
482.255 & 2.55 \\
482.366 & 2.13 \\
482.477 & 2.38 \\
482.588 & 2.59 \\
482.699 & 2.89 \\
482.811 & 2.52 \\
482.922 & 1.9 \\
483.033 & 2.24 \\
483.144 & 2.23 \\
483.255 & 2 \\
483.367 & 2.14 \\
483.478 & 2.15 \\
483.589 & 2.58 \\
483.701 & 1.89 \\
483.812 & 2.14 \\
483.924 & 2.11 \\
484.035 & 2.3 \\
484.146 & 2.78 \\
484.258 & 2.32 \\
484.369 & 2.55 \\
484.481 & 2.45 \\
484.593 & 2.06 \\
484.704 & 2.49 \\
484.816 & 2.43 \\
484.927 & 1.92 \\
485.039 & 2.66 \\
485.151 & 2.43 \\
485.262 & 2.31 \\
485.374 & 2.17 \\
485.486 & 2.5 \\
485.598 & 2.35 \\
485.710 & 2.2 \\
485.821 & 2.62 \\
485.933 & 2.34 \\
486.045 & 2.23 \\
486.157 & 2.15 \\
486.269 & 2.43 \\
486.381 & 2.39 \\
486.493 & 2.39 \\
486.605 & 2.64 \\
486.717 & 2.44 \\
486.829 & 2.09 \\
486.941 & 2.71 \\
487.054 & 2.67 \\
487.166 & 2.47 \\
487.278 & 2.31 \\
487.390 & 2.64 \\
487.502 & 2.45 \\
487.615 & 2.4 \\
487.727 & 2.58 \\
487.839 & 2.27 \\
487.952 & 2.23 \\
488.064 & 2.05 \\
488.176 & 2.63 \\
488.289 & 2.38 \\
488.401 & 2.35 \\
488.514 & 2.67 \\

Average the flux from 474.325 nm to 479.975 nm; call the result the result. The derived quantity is 2.28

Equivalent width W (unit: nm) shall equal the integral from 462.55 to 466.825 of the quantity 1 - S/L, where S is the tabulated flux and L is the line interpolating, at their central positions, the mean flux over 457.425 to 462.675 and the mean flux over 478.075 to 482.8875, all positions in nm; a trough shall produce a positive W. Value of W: -0.37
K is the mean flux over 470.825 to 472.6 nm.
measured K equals 2.21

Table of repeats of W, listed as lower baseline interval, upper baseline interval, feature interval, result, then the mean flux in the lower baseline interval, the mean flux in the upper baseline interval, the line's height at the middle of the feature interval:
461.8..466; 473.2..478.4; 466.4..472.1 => 0.10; 2.17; 2.27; 2.21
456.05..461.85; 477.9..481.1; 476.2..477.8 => 0.07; 1.98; 2.36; 2.32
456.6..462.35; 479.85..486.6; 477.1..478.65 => -0.06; 1.99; 2.33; 2.25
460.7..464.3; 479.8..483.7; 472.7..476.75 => -0.06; 2.06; 2.32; 2.22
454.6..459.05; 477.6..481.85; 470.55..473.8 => -0.02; 1.95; 2.34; 2.21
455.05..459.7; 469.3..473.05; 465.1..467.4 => -0.17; 1.98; 2.2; 2.12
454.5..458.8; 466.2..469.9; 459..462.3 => 0.02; 1.95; 2.17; 2.02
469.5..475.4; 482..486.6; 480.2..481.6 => -0.04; 2.25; 2.33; 2.3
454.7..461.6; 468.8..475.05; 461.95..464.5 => -0.09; 1.99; 2.22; 2.07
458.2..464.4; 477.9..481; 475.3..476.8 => 0.07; 2.06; 2.37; 2.31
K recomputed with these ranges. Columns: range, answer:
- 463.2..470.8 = 2.19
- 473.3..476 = 2.31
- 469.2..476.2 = 2.23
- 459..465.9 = 2.1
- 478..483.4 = 2.33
